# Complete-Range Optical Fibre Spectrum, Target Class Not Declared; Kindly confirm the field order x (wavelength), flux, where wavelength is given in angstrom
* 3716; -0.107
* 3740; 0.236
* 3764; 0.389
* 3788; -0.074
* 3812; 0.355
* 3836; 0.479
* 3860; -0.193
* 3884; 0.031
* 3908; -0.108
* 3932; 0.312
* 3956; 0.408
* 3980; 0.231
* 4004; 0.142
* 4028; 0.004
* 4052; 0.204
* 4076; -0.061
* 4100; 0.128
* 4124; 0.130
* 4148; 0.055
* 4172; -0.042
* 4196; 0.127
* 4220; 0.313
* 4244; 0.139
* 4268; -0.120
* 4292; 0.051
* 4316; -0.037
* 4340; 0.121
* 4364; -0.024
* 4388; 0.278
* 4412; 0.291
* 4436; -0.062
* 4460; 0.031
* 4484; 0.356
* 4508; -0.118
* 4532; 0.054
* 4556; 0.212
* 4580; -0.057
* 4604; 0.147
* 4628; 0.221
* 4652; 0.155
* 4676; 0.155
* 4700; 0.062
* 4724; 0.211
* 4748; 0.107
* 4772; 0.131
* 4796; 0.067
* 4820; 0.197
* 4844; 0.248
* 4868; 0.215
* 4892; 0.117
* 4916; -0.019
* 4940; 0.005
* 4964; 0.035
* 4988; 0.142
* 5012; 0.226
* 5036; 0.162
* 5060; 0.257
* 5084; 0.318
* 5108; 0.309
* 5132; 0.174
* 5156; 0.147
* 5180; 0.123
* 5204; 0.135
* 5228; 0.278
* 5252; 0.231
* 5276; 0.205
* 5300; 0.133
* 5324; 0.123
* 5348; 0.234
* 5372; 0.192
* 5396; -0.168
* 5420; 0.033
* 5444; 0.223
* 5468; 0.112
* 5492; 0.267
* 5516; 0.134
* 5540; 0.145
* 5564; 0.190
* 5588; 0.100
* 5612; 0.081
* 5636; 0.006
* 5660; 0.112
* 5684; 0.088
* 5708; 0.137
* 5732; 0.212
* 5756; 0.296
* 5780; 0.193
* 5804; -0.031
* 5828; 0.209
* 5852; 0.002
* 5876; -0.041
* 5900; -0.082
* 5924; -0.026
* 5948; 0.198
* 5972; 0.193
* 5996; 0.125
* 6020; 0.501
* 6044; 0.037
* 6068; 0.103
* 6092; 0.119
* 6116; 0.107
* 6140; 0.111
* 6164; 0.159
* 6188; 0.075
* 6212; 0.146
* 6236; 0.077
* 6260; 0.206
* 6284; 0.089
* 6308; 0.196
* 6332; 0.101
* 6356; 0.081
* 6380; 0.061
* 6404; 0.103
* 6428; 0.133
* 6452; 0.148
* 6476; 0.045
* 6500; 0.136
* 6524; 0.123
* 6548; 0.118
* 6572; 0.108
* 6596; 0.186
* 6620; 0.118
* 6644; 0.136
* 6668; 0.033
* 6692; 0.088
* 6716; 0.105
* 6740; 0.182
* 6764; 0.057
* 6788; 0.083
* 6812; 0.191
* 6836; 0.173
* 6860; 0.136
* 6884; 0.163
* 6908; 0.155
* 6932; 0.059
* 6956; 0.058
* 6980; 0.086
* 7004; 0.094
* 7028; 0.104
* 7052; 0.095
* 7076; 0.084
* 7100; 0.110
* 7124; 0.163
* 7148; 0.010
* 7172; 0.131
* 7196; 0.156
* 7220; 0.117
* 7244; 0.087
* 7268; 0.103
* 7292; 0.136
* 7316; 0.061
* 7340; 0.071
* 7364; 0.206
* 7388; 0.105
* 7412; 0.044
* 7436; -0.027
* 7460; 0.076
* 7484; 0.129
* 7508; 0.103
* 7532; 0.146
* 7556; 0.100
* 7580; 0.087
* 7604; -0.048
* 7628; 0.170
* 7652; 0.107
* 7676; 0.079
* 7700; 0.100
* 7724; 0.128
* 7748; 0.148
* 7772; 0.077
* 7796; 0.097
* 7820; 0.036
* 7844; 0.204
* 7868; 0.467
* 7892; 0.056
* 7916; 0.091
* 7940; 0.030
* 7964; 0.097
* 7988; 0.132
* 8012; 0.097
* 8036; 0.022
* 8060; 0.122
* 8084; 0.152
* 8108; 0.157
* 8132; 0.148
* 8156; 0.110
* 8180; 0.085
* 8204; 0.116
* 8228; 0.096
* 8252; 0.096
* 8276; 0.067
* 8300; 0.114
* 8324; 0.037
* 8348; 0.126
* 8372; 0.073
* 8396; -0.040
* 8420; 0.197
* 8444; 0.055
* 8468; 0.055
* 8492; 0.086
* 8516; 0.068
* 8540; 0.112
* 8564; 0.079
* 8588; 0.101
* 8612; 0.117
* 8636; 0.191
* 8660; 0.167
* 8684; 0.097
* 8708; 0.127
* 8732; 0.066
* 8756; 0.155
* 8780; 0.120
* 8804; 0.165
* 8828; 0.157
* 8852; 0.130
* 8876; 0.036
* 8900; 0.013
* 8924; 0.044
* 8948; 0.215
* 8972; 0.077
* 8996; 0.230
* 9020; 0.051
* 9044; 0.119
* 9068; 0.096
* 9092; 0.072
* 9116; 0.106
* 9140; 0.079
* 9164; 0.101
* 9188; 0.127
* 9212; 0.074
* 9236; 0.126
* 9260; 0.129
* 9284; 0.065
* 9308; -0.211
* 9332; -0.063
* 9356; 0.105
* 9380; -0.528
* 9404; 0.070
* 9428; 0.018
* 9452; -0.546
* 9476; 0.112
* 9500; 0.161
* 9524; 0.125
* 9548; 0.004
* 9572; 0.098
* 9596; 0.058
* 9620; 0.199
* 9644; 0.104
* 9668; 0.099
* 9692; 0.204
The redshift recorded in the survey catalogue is 0.20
